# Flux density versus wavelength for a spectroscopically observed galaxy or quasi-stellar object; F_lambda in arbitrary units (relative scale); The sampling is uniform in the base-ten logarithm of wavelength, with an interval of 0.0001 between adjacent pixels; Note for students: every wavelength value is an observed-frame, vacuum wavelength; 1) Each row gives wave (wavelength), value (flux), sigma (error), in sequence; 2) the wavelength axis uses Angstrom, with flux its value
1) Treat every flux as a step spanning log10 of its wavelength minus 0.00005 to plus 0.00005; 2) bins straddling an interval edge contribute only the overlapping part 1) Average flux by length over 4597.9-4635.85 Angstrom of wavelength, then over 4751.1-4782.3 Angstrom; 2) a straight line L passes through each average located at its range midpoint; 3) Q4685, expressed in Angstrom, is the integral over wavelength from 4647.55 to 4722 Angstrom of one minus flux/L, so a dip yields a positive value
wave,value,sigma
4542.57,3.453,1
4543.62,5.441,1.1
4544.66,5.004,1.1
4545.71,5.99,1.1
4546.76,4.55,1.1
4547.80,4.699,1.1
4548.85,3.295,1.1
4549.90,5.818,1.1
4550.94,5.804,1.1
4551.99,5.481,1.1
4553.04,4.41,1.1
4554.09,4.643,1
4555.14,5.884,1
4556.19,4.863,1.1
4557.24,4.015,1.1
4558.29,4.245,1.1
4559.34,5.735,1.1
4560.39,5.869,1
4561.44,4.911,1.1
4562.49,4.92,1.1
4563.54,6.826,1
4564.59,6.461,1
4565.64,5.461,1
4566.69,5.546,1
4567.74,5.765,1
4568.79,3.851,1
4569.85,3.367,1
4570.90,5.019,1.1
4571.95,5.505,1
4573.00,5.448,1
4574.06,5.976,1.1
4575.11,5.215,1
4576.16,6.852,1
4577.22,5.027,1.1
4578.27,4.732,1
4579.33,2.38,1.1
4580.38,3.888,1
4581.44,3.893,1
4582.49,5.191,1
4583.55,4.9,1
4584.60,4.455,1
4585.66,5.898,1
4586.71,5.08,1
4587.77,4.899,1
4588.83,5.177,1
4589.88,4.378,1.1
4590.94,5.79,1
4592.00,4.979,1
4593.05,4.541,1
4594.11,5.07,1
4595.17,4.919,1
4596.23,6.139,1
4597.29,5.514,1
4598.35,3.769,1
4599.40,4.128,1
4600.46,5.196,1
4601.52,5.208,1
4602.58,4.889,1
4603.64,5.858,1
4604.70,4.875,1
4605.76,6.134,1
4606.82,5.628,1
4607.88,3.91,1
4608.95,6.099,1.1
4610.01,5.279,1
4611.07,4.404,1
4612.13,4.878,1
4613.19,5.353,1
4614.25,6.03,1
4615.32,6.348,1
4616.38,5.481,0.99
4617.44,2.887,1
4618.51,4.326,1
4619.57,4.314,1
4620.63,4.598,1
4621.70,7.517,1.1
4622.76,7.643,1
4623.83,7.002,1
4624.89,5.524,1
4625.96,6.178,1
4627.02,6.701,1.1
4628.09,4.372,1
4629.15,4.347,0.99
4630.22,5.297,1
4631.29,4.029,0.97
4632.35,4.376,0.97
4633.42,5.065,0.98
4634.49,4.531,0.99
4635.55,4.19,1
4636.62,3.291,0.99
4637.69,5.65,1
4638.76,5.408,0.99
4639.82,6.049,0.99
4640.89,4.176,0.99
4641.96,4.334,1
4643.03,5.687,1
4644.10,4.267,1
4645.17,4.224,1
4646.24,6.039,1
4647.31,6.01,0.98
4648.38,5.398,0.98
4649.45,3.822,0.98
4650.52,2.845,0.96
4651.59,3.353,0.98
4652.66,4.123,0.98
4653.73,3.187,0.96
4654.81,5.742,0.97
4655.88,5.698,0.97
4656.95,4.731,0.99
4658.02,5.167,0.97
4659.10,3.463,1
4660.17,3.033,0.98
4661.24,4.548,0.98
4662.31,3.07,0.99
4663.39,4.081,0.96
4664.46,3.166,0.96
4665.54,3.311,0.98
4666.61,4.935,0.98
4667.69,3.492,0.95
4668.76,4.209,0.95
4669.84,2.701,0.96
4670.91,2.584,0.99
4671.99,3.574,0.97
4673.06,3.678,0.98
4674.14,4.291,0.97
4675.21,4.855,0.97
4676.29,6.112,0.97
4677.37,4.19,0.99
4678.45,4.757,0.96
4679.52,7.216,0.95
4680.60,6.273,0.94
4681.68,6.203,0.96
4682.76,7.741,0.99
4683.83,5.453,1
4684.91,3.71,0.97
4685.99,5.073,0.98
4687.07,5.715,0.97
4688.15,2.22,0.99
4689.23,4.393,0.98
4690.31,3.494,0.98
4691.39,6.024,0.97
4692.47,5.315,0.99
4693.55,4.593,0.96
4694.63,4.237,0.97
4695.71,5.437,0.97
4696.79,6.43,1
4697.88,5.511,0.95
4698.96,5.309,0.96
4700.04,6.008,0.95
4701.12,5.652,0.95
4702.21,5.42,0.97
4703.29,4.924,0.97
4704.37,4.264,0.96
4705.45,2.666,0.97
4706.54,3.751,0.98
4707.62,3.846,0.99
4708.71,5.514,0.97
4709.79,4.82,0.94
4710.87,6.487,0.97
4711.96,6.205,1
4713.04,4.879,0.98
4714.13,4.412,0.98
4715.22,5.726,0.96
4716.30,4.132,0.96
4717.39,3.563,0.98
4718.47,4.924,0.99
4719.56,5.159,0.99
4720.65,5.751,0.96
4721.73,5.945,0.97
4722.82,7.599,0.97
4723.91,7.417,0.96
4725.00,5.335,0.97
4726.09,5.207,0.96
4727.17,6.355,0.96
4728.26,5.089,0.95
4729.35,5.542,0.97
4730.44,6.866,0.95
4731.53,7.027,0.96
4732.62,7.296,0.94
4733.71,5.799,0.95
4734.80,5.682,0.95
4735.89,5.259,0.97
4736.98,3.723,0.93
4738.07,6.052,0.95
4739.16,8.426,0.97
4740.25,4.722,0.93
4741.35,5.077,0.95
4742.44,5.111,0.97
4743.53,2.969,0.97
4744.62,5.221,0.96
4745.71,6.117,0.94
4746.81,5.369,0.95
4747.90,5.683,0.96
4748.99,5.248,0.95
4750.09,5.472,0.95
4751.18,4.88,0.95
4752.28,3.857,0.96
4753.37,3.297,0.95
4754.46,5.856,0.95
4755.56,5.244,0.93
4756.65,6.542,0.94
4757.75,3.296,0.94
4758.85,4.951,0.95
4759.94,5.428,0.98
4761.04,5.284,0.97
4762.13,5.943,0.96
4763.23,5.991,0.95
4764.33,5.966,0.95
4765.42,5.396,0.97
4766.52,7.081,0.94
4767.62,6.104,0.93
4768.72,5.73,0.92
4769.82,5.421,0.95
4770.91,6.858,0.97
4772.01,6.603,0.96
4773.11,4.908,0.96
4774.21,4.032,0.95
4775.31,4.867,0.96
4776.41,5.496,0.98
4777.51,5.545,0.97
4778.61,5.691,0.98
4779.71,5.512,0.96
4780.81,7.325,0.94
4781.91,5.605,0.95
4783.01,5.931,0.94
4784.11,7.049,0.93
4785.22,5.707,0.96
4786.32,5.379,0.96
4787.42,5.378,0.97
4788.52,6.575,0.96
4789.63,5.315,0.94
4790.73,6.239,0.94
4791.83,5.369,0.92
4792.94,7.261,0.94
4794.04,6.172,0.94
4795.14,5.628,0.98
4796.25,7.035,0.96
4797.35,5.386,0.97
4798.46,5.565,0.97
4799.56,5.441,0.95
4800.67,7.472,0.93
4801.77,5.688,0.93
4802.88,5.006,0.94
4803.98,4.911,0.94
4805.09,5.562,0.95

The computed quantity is 9.0 Angstrom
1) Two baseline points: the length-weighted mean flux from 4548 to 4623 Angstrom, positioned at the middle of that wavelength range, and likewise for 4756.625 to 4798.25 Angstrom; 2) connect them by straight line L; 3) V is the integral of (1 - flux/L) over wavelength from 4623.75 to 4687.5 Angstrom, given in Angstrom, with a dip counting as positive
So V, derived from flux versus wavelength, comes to 7.9 Angstrom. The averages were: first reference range 5.1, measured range 4.69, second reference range 5.78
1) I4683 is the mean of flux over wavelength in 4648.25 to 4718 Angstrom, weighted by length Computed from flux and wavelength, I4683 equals 4.62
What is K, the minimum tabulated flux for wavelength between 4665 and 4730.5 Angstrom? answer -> 2.22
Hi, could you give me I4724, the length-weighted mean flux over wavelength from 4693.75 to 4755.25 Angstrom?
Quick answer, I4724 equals 5.33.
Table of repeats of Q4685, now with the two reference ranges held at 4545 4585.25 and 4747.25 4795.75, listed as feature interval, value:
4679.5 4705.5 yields 1.03 Angstrom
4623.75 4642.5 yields 0.86 Angstrom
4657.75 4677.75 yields 5.34 Angstrom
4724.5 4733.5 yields -0.96 Angstrom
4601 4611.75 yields -0.17 Angstrom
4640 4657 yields 2.05 Angstrom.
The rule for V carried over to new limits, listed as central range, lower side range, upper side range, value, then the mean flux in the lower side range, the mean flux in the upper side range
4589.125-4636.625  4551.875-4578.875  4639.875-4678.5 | -4.25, 5.22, 4.26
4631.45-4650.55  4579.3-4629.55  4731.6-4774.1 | 1.66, 5.16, 5.47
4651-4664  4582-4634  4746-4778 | 2.69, 5.19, 5.4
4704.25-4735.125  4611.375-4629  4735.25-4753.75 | -1.49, 5.53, 5.11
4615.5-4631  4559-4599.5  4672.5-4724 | -1.06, 5.07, 5.13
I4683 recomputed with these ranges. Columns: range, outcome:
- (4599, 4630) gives 5.35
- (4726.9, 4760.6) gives 5.39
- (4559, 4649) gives 5.13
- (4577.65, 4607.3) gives 4.91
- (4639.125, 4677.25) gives 4.29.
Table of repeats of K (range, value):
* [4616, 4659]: 2.845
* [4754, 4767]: 3.296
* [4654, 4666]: 3.033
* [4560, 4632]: 2.38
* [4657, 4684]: 2.584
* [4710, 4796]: 2.969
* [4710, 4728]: 3.563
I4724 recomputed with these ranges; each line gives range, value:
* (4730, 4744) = 5.7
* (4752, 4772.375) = 5.53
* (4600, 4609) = 5.26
